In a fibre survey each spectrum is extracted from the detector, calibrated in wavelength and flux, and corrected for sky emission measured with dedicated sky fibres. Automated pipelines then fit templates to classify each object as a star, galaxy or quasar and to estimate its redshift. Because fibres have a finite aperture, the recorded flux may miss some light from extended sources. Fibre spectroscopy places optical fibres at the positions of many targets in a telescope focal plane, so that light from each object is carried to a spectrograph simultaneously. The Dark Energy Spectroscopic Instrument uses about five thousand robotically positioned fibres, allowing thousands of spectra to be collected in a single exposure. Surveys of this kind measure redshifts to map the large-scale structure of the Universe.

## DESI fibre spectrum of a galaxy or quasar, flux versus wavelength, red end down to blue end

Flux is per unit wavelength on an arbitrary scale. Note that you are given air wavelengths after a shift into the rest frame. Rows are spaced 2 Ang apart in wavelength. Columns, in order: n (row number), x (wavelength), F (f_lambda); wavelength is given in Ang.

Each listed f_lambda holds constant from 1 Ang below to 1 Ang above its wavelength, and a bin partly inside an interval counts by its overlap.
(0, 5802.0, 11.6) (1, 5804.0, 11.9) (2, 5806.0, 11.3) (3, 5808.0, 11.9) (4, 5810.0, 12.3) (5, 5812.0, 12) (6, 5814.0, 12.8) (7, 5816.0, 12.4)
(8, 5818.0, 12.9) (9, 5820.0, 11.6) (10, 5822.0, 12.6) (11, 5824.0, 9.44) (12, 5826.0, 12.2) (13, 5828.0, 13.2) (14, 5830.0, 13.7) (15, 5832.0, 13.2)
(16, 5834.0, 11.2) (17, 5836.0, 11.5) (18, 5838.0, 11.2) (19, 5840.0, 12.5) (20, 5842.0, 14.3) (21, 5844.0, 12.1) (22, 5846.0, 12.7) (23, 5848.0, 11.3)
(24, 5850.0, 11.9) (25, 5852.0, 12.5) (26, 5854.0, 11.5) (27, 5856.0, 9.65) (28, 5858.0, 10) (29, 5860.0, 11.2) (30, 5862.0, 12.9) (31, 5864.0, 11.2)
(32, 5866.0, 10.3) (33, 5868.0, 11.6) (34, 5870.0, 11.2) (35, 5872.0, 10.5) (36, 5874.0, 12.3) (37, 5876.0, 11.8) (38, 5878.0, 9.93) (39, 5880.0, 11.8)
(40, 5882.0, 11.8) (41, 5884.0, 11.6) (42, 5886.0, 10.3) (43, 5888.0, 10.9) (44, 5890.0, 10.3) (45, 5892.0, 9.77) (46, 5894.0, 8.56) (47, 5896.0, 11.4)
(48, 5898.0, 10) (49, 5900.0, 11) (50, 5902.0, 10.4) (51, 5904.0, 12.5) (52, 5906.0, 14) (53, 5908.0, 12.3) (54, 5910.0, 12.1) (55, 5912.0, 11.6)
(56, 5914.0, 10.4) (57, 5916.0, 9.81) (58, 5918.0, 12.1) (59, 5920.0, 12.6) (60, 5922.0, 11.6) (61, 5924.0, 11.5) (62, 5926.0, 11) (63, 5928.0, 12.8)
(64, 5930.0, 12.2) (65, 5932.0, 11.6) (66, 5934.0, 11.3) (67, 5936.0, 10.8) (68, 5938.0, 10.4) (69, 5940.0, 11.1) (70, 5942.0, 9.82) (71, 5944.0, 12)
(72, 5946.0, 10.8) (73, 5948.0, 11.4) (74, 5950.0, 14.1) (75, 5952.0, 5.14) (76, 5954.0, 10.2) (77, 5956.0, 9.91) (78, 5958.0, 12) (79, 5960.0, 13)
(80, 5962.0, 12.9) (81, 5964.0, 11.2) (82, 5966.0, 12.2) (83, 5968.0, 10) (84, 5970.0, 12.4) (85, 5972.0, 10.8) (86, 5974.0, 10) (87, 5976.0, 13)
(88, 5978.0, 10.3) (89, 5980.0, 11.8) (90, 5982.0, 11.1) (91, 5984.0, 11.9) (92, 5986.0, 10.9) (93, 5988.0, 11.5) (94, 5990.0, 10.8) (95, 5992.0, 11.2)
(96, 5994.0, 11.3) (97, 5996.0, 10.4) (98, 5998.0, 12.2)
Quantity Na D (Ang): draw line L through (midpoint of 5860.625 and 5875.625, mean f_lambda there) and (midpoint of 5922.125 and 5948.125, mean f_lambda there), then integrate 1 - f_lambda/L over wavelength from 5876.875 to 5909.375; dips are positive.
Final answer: 1.0 Ang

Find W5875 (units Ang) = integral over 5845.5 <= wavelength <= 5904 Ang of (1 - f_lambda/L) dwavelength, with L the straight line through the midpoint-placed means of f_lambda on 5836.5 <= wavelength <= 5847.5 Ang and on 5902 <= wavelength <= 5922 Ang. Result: 5.4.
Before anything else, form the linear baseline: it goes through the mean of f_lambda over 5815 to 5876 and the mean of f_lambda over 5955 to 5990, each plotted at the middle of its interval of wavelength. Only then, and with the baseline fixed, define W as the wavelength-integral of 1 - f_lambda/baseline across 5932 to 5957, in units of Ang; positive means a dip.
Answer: 2.0 Ang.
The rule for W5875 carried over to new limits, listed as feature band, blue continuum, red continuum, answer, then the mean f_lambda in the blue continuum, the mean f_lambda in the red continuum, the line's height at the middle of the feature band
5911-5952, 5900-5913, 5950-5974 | 1.0 Ang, 12.1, 11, 11.6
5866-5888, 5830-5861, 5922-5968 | 0.8 Ang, 11.8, 11.2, 11.6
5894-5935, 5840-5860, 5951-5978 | -0.8 Ang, 11.8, 11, 11.3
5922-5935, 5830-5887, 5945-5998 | -0.4 Ang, 11.6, 11.2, 11.3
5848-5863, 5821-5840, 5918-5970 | 0.6 Ang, 12.1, 11.3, 11.9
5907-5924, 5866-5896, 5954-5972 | -0.6 Ang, 10.9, 11.6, 11.2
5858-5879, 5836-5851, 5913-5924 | 1.2 Ang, 12.2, 11.3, 11.9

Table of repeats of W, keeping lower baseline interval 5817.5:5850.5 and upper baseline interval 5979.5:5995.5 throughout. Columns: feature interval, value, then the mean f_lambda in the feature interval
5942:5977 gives 0.7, 11.2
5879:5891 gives 0.8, 11.1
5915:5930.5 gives 0.0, 11.7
